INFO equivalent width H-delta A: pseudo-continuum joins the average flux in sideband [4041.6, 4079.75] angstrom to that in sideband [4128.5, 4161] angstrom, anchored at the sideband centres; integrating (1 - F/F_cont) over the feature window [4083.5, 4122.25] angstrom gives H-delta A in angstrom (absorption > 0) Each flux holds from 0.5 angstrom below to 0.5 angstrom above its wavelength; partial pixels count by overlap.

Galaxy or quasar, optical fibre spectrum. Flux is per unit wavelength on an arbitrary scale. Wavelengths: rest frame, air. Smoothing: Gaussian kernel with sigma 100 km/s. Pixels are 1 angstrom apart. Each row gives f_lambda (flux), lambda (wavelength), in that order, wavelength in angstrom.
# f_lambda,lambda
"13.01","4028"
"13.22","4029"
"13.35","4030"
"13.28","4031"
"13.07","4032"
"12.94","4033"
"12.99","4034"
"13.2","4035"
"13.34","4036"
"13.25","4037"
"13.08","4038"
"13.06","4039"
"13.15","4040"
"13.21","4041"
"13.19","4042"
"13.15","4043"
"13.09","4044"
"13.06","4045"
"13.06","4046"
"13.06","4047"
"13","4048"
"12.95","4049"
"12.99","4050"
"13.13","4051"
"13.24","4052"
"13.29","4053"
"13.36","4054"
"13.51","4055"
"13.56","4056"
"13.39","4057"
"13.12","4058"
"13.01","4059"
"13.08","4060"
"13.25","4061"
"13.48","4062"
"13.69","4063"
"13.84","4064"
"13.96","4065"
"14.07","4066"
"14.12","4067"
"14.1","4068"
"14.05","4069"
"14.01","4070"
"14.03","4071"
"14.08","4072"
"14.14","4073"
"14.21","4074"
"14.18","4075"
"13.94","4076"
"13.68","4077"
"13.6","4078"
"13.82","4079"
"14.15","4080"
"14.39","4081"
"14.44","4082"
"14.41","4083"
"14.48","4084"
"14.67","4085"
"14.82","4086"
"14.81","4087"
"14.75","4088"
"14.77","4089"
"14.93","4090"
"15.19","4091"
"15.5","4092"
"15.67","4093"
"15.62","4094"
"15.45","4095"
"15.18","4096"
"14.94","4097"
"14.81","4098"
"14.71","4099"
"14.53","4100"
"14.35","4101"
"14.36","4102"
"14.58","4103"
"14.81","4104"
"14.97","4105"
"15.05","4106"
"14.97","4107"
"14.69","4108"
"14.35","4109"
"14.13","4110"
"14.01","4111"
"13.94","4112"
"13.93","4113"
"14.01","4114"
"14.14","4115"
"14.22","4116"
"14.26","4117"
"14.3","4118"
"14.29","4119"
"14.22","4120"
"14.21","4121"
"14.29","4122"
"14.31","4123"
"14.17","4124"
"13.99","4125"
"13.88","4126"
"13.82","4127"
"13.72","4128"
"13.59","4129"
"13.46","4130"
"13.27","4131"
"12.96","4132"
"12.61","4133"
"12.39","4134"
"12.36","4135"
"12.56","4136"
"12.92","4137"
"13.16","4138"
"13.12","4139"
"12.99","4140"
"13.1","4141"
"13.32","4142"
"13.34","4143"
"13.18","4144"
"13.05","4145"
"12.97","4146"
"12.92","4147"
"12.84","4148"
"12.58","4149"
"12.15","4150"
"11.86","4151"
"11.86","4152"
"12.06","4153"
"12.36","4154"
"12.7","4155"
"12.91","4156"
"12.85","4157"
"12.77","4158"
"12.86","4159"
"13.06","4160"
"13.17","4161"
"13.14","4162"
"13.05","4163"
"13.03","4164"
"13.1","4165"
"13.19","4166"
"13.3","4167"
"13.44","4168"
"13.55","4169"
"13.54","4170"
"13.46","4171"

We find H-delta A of -4.3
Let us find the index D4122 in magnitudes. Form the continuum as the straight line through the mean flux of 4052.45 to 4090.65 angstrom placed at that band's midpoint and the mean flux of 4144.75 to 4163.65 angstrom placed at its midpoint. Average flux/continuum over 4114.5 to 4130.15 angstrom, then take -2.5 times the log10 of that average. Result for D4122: -0.07 mag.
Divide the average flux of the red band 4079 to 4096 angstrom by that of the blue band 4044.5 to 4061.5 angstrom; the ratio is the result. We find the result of 1.13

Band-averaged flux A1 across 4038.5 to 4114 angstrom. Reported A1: 14.1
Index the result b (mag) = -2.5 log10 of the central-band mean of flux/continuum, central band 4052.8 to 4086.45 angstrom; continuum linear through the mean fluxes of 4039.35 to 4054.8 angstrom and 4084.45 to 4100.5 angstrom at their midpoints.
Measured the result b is 0.01 mag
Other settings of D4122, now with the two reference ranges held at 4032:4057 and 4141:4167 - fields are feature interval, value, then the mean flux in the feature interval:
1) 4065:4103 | -0.12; 14.5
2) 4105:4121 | -0.11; 14.3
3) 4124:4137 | -0.03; 13.2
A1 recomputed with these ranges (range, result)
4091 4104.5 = 15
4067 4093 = 14.4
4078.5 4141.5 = 14.2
